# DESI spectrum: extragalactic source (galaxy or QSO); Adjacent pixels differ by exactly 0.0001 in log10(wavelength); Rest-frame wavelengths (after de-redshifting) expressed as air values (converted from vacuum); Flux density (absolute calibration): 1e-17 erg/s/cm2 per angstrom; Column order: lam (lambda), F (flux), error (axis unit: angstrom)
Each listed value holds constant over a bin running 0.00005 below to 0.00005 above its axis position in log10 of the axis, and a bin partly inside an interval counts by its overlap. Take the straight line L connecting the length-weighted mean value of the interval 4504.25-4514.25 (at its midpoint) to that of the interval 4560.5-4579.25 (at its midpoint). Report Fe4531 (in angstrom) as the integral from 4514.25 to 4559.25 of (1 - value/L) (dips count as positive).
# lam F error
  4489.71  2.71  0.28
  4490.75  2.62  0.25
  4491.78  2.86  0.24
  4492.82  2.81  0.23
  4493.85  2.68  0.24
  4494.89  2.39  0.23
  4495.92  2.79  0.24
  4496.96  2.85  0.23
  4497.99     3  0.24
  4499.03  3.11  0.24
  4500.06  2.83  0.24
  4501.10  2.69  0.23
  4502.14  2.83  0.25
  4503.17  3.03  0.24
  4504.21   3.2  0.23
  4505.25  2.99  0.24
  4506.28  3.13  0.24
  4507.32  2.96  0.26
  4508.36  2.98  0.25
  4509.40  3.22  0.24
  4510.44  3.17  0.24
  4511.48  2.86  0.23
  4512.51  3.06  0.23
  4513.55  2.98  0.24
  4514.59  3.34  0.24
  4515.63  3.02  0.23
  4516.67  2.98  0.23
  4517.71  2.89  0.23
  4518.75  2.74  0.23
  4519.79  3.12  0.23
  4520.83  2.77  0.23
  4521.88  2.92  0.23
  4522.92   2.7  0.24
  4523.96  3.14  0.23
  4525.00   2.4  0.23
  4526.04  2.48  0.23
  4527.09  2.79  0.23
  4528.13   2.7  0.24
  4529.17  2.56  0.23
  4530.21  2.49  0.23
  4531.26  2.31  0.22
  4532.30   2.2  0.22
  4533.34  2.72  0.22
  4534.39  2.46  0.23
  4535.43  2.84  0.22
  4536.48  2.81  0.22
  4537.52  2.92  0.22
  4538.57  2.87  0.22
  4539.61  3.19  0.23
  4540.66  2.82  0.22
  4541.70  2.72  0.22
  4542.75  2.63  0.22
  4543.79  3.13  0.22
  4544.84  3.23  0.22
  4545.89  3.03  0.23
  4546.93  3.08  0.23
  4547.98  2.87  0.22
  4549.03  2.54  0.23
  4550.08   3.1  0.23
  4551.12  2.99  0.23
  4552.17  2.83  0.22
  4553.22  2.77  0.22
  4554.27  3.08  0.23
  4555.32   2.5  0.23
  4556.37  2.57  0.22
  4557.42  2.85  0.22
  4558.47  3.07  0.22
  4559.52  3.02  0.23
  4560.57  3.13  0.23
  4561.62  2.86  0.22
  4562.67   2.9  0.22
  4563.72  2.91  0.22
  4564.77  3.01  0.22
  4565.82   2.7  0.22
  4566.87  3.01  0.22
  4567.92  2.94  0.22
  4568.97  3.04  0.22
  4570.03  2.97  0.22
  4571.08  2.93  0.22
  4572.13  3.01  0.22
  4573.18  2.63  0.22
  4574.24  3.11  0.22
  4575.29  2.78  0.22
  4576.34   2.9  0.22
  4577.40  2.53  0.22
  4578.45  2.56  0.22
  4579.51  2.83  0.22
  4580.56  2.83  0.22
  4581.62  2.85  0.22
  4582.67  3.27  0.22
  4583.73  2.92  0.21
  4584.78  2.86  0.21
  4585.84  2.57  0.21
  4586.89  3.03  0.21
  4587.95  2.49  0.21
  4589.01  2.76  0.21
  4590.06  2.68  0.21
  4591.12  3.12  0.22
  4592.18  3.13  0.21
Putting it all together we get 2.4 angstrom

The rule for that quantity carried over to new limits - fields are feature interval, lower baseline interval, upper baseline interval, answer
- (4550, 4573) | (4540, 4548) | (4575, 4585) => -0.1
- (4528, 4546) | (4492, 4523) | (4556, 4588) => 1.0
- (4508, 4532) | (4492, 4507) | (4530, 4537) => -1.4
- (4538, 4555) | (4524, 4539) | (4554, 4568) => -1.0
